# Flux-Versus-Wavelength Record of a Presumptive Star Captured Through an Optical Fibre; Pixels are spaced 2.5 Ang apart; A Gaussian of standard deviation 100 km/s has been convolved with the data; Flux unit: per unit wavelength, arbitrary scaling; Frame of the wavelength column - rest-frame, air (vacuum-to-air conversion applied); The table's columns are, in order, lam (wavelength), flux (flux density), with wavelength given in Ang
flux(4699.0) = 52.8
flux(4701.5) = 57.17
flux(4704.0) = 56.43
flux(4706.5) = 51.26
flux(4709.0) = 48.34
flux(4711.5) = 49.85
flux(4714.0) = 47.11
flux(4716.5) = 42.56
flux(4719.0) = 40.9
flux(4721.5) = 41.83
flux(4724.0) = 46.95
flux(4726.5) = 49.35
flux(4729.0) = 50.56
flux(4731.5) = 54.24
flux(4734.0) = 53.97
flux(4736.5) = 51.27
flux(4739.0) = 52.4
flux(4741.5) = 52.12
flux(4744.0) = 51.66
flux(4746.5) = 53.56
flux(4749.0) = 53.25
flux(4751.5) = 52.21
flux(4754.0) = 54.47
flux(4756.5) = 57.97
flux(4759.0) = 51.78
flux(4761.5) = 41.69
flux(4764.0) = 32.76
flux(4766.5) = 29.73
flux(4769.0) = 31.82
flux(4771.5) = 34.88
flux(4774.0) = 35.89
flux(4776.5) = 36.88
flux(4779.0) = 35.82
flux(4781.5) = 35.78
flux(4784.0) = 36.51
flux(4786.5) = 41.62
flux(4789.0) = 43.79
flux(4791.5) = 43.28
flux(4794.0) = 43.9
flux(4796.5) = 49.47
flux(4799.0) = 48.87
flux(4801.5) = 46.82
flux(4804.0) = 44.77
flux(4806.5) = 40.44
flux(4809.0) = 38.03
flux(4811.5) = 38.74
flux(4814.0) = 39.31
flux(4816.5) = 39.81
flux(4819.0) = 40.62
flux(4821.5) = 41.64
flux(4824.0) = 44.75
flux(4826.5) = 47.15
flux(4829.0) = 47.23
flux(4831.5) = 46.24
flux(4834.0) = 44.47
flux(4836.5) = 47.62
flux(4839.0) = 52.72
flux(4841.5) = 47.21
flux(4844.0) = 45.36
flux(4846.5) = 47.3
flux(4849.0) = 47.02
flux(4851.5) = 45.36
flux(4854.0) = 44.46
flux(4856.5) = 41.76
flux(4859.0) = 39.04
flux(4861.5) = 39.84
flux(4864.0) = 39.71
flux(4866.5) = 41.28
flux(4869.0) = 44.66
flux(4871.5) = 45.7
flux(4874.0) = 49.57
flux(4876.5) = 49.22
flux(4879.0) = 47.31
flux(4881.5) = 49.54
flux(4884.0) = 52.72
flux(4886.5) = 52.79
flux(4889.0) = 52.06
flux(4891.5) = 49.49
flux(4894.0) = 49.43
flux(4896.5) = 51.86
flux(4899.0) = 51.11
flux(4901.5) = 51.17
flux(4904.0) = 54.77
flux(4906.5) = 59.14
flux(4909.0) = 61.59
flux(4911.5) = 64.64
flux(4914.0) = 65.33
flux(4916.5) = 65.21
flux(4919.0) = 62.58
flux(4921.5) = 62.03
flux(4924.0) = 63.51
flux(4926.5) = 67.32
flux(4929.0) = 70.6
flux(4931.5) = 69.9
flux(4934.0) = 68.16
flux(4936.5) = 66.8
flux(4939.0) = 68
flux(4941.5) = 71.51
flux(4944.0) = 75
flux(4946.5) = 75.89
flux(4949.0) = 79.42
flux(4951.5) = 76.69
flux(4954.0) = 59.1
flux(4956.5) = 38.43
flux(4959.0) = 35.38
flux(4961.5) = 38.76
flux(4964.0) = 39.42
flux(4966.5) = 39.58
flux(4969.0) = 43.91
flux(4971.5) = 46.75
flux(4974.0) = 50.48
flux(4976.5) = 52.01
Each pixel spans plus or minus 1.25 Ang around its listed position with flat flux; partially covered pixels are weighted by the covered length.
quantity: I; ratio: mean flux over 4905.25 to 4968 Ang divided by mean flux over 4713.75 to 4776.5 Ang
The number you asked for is 1.33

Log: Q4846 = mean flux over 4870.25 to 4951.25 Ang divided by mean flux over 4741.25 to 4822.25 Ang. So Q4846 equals 1.41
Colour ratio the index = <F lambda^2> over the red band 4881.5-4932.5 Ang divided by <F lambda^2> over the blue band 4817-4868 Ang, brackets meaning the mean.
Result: 1.35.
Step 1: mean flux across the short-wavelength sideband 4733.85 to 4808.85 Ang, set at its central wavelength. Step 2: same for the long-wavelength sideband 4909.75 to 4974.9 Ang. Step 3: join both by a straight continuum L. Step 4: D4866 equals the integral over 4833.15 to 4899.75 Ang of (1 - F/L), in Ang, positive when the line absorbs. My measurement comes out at 7.82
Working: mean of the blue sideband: 44.4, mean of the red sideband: 60.2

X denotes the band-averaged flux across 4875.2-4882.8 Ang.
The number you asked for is 48.7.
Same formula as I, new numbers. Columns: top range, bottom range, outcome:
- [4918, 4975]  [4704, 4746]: 1.21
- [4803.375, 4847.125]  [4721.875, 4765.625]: 0.88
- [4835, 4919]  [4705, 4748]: 1.01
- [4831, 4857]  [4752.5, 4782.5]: 1.16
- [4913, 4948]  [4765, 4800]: 1.74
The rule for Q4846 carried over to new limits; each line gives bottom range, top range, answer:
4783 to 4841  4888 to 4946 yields 1.41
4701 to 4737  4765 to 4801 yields 0.80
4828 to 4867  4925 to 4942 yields 1.53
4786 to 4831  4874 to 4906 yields 1.18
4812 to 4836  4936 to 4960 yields 1.49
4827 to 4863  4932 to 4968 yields 1.31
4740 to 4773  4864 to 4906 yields 1.08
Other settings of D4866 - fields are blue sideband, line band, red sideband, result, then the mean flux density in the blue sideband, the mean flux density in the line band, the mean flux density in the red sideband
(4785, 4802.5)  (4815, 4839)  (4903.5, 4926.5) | 2.53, 45.2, 44.8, 62.6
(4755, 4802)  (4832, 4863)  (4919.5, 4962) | 3.45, 41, 45.2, 64.3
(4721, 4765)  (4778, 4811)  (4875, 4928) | 6.38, 50.4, 42.2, 56.4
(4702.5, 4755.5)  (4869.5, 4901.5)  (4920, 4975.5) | 3.84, 50.3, 50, 59.4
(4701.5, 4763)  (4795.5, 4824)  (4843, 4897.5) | 3.31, 50.3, 42.6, 46.6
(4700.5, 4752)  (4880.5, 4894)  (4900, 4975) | 1.48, 50.3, 51.2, 59.7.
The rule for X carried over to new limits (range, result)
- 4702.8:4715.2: 50.6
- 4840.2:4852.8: 46.5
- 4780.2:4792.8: 40.2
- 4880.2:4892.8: 51.3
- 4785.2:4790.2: 42.6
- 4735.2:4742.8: 51.9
